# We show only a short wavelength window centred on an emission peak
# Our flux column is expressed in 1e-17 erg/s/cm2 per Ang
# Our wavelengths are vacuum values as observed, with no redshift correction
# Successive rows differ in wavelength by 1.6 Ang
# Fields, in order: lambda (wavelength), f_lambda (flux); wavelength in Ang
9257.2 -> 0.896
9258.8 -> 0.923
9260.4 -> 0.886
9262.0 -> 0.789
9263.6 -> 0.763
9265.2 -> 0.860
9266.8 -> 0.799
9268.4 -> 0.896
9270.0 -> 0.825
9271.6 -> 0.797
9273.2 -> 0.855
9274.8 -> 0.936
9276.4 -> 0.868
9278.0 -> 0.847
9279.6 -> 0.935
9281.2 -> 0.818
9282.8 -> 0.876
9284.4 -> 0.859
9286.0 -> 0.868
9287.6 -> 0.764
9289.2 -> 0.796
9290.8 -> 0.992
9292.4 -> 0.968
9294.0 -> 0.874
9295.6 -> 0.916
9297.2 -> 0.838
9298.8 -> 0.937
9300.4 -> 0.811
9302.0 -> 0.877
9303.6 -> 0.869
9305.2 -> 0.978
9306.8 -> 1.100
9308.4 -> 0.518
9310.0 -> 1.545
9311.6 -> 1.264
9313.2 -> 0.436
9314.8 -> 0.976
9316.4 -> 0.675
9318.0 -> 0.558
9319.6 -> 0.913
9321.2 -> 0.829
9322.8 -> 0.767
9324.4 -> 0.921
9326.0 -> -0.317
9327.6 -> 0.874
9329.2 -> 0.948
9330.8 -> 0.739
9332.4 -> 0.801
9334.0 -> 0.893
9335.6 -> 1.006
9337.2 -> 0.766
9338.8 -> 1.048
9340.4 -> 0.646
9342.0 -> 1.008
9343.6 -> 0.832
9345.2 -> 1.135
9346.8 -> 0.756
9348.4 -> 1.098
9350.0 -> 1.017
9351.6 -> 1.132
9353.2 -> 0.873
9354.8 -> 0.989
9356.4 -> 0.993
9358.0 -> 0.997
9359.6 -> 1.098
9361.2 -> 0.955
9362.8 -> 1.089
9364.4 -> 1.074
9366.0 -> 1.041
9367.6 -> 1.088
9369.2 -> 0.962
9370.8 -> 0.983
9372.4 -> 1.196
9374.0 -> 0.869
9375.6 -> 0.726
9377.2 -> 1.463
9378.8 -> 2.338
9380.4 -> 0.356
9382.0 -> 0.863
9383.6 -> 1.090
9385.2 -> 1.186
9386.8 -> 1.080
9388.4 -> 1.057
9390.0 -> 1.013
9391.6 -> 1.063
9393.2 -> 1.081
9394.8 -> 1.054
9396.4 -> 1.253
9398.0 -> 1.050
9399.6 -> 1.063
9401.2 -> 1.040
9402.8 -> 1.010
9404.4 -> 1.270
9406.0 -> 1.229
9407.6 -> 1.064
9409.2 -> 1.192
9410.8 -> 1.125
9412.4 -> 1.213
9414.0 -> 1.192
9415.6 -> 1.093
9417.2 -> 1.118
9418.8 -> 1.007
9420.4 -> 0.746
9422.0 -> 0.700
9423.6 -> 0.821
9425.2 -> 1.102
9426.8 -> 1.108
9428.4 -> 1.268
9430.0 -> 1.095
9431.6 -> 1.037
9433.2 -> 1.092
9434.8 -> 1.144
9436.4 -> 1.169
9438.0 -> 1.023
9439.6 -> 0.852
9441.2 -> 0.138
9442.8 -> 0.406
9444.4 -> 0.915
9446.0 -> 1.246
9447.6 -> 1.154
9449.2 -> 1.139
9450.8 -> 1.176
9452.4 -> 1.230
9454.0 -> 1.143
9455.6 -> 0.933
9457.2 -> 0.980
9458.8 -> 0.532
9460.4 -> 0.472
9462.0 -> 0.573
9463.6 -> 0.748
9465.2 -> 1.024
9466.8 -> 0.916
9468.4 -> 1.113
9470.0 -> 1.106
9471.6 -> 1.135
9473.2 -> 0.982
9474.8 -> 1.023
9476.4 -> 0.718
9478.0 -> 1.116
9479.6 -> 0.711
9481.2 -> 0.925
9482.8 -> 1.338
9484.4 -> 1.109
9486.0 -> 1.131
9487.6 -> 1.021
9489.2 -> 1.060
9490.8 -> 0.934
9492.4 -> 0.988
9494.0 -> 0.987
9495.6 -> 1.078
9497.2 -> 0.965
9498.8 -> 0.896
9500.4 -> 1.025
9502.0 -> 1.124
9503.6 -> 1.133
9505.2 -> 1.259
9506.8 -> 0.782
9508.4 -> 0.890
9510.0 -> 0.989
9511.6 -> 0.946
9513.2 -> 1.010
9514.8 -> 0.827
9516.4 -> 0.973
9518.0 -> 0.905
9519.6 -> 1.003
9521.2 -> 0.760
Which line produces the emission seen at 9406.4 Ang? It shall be Mg II 2798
